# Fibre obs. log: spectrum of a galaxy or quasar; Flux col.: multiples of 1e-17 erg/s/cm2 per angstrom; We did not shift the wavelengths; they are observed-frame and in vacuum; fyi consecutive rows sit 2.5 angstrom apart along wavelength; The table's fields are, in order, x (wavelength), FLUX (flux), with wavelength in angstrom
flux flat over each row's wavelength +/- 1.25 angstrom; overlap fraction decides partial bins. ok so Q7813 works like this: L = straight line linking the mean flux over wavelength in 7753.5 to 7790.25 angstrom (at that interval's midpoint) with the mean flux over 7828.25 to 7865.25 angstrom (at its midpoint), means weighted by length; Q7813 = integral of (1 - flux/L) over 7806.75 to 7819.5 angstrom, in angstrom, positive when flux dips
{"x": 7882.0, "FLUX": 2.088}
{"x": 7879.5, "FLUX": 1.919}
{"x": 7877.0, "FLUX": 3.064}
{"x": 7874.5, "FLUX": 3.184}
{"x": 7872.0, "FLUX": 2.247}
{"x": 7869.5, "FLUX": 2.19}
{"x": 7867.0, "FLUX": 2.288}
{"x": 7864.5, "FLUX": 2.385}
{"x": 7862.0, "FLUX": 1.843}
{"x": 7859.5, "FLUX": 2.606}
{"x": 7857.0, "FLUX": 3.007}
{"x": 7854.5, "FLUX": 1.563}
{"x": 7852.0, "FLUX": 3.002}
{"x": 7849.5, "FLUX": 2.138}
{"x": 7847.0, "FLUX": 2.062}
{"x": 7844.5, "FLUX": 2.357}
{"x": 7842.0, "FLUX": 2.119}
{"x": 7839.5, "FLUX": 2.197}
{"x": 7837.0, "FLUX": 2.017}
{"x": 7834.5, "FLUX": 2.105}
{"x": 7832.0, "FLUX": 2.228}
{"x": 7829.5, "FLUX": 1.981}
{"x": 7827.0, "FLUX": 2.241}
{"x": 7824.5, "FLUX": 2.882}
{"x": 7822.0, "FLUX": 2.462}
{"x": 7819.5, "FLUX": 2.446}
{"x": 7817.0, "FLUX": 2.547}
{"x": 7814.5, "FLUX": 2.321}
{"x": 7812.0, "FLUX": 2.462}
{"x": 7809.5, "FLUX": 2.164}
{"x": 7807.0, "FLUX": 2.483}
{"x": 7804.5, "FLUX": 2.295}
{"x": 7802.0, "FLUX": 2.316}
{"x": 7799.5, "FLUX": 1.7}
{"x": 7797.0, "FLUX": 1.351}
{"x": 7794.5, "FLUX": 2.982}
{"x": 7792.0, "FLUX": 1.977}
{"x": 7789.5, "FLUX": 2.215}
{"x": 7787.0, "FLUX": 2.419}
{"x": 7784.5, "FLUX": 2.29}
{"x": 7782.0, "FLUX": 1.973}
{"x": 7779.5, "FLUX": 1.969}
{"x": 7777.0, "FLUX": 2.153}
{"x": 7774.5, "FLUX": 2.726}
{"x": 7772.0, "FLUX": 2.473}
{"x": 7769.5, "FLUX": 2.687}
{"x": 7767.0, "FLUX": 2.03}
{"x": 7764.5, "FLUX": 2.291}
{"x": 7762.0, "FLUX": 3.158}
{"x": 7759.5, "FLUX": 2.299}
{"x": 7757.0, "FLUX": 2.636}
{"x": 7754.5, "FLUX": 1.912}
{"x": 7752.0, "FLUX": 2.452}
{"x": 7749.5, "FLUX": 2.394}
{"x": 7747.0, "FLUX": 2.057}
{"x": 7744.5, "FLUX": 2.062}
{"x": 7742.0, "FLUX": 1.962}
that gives -0.6 angstrom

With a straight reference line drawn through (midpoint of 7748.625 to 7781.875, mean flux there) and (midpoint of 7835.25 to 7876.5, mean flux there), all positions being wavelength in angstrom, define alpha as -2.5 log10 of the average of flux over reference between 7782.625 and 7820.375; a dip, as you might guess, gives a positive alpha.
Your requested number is 0.05 mag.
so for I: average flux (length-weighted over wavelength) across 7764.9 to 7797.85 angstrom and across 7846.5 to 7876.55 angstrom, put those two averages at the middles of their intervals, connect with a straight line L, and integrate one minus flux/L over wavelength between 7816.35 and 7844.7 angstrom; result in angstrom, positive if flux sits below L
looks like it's 0.7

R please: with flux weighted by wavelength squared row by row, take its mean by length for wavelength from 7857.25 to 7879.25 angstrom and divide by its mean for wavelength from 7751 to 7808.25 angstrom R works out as 1.1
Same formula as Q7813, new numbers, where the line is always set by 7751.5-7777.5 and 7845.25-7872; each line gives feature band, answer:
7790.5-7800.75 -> 1.7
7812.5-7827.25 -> -0.8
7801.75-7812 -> 0.2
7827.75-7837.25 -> 1.0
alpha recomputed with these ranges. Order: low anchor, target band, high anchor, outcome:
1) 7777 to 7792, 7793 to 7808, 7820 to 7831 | 0.03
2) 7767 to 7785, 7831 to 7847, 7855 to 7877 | 0.12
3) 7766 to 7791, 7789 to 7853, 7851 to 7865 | 0.04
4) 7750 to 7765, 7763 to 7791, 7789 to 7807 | 0.00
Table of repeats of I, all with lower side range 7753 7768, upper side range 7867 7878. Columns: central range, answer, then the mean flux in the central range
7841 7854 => 1.39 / 2.3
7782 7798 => 1.65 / 2.2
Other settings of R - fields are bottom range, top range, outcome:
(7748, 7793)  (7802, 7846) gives 1.00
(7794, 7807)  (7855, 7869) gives 1.14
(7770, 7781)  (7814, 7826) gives 1.09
